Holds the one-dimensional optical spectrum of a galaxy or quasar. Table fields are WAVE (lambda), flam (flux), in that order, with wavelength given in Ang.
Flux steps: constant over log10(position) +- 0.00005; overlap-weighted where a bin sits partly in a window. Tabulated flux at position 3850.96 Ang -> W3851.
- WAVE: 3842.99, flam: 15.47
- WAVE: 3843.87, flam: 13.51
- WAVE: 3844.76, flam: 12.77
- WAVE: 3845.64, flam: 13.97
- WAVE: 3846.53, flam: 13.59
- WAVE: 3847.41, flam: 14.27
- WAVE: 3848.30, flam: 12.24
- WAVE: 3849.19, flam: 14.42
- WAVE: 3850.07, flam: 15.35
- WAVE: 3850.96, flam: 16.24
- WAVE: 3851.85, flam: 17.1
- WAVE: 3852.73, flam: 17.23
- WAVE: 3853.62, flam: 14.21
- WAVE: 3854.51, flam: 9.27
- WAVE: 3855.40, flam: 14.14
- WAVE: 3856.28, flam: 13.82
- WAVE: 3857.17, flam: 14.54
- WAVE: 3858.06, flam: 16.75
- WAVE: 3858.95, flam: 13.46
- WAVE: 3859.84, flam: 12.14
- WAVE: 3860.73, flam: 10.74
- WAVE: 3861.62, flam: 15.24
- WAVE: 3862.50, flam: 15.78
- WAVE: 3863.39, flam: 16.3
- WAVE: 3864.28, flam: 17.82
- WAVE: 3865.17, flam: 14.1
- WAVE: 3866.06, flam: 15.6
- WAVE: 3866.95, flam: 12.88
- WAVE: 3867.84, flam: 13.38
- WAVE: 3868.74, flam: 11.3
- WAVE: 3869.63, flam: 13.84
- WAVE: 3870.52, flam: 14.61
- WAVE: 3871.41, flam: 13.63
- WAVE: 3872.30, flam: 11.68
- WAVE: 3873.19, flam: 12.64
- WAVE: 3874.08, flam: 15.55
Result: 16.24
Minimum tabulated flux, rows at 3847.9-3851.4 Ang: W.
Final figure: 12.24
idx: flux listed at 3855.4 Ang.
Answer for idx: 14.14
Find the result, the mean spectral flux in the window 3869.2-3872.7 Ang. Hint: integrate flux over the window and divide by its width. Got 13.5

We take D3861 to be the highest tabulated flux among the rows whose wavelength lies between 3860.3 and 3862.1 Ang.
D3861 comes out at 15.24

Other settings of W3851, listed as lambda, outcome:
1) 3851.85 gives 17.1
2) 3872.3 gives 11.68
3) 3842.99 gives 15.47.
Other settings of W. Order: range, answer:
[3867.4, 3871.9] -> 11.3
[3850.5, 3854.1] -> 14.21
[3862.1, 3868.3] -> 12.88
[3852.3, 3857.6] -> 9.27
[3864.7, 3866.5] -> 14.1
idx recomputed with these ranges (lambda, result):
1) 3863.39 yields 16.3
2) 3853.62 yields 14.21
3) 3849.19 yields 14.42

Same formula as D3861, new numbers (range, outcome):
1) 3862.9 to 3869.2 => 17.82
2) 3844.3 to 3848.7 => 14.27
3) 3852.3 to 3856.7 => 17.23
